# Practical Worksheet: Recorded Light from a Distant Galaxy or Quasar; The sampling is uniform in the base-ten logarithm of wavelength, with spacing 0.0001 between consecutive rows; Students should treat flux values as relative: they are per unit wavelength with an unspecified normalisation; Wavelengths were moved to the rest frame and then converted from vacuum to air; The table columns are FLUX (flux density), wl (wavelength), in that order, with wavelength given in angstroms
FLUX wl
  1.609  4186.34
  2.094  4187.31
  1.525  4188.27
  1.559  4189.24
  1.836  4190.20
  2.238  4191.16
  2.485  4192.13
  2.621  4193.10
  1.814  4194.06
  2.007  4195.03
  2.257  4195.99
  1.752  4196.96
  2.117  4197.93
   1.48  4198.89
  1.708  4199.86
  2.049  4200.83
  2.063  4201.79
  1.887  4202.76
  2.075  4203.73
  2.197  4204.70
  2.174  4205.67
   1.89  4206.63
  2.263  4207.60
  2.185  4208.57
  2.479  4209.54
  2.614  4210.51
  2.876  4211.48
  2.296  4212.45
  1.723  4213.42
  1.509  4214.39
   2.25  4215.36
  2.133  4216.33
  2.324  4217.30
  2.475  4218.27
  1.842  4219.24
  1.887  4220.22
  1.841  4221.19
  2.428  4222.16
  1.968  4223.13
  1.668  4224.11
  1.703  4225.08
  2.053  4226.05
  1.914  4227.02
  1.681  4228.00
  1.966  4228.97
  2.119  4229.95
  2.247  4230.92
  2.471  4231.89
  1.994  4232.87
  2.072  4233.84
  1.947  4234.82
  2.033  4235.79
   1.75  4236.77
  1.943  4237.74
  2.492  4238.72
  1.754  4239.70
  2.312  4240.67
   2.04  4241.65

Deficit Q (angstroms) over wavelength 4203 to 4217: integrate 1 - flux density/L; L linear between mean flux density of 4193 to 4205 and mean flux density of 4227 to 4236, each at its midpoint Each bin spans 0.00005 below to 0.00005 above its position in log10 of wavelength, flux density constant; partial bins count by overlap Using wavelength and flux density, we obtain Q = -1.3 angstroms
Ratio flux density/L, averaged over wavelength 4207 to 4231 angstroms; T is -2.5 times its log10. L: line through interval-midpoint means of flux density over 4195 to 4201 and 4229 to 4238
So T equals -0.05 mag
